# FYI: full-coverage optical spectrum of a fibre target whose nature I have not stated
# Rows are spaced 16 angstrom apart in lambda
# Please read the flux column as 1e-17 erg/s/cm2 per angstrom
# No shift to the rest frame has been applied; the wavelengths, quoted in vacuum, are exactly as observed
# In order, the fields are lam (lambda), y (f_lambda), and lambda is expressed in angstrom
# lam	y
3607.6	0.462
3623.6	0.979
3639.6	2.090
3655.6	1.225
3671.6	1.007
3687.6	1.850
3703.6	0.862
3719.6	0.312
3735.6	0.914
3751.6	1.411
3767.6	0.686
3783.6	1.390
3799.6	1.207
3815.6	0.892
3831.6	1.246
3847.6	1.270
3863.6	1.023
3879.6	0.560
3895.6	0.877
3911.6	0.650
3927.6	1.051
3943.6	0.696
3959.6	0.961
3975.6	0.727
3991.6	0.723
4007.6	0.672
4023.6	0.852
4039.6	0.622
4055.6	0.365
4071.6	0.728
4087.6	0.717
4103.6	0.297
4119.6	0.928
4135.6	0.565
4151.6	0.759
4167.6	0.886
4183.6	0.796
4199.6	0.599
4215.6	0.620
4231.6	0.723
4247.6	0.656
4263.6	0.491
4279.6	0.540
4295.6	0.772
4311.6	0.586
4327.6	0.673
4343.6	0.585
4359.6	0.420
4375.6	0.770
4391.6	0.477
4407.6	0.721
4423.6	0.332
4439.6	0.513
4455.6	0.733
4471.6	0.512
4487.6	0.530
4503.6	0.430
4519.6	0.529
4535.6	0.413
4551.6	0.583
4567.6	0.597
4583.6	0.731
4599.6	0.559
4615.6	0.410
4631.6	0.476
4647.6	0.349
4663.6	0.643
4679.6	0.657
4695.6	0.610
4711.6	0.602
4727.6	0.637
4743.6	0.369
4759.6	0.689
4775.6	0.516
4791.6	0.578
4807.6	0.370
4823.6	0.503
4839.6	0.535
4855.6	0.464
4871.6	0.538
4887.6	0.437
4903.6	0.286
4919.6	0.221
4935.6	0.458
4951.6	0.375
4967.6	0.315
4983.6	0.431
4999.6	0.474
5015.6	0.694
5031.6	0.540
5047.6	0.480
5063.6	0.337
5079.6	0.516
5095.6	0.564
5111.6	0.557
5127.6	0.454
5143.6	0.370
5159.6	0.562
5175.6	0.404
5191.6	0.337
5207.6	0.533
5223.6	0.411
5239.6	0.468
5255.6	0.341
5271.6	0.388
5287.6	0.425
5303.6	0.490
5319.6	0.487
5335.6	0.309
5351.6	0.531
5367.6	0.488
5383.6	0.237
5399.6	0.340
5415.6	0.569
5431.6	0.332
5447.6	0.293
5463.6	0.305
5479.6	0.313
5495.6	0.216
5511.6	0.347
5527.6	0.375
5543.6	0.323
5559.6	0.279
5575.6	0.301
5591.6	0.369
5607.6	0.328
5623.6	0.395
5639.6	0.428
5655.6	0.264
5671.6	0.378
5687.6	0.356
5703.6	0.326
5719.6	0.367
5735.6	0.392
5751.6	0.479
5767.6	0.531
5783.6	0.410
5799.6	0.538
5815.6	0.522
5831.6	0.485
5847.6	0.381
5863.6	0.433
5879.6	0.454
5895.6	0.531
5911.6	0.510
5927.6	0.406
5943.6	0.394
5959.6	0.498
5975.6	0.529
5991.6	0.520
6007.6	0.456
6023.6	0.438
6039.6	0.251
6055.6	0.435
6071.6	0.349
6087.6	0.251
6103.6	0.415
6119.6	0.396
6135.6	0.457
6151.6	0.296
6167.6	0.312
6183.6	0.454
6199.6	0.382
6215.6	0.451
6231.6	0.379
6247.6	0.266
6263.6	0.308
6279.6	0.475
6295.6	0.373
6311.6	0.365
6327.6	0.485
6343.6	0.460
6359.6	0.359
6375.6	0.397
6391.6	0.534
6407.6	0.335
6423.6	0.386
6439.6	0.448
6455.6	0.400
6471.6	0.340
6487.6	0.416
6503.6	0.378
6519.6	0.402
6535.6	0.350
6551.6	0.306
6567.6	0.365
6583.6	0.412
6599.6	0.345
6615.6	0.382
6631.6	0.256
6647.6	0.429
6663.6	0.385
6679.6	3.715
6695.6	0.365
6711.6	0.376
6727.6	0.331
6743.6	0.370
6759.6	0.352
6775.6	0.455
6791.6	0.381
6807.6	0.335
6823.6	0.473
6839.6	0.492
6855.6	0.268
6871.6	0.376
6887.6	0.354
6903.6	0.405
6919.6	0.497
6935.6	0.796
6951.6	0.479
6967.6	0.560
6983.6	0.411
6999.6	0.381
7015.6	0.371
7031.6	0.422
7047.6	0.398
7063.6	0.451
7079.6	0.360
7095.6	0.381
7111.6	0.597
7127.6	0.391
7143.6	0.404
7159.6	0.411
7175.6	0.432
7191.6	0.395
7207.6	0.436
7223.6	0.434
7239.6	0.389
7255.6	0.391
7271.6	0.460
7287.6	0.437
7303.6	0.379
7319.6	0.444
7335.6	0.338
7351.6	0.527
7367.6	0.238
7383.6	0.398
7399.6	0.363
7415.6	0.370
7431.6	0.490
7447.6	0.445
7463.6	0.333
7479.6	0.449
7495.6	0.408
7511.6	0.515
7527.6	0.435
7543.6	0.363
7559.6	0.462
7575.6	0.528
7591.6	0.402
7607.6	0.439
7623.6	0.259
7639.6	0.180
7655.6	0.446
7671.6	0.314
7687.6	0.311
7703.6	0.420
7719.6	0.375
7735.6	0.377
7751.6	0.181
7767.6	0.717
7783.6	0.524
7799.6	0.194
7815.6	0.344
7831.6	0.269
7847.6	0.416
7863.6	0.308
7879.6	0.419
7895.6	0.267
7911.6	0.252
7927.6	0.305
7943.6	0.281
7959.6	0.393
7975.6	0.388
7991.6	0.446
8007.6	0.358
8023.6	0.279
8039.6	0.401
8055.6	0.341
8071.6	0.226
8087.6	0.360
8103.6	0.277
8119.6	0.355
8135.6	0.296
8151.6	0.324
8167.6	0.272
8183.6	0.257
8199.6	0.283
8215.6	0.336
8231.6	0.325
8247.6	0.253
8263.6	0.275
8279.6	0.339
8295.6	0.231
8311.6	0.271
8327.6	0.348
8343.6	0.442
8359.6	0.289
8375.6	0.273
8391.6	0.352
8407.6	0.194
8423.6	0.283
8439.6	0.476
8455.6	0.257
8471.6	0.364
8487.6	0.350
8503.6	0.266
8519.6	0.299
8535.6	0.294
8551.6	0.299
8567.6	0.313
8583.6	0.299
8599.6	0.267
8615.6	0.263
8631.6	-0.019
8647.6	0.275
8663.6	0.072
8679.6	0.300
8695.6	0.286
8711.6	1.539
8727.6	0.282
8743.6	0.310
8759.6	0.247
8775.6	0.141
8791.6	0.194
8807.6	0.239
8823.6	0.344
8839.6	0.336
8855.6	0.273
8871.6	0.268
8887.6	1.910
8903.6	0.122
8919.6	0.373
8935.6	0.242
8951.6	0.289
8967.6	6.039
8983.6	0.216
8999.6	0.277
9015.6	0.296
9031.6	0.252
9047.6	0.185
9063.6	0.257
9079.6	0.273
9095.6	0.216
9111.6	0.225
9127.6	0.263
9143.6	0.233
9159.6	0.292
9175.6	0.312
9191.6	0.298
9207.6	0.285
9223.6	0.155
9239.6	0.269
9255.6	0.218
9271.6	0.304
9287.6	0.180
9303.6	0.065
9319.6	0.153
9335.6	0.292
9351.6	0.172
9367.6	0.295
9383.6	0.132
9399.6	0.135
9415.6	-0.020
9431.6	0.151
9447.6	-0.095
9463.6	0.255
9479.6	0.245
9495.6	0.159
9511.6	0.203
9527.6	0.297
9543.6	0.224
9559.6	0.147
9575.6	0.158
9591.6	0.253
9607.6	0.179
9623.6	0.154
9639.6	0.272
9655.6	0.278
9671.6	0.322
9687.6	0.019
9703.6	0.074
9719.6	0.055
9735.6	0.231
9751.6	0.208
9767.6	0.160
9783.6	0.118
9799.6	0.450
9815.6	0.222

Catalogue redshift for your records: 0.791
